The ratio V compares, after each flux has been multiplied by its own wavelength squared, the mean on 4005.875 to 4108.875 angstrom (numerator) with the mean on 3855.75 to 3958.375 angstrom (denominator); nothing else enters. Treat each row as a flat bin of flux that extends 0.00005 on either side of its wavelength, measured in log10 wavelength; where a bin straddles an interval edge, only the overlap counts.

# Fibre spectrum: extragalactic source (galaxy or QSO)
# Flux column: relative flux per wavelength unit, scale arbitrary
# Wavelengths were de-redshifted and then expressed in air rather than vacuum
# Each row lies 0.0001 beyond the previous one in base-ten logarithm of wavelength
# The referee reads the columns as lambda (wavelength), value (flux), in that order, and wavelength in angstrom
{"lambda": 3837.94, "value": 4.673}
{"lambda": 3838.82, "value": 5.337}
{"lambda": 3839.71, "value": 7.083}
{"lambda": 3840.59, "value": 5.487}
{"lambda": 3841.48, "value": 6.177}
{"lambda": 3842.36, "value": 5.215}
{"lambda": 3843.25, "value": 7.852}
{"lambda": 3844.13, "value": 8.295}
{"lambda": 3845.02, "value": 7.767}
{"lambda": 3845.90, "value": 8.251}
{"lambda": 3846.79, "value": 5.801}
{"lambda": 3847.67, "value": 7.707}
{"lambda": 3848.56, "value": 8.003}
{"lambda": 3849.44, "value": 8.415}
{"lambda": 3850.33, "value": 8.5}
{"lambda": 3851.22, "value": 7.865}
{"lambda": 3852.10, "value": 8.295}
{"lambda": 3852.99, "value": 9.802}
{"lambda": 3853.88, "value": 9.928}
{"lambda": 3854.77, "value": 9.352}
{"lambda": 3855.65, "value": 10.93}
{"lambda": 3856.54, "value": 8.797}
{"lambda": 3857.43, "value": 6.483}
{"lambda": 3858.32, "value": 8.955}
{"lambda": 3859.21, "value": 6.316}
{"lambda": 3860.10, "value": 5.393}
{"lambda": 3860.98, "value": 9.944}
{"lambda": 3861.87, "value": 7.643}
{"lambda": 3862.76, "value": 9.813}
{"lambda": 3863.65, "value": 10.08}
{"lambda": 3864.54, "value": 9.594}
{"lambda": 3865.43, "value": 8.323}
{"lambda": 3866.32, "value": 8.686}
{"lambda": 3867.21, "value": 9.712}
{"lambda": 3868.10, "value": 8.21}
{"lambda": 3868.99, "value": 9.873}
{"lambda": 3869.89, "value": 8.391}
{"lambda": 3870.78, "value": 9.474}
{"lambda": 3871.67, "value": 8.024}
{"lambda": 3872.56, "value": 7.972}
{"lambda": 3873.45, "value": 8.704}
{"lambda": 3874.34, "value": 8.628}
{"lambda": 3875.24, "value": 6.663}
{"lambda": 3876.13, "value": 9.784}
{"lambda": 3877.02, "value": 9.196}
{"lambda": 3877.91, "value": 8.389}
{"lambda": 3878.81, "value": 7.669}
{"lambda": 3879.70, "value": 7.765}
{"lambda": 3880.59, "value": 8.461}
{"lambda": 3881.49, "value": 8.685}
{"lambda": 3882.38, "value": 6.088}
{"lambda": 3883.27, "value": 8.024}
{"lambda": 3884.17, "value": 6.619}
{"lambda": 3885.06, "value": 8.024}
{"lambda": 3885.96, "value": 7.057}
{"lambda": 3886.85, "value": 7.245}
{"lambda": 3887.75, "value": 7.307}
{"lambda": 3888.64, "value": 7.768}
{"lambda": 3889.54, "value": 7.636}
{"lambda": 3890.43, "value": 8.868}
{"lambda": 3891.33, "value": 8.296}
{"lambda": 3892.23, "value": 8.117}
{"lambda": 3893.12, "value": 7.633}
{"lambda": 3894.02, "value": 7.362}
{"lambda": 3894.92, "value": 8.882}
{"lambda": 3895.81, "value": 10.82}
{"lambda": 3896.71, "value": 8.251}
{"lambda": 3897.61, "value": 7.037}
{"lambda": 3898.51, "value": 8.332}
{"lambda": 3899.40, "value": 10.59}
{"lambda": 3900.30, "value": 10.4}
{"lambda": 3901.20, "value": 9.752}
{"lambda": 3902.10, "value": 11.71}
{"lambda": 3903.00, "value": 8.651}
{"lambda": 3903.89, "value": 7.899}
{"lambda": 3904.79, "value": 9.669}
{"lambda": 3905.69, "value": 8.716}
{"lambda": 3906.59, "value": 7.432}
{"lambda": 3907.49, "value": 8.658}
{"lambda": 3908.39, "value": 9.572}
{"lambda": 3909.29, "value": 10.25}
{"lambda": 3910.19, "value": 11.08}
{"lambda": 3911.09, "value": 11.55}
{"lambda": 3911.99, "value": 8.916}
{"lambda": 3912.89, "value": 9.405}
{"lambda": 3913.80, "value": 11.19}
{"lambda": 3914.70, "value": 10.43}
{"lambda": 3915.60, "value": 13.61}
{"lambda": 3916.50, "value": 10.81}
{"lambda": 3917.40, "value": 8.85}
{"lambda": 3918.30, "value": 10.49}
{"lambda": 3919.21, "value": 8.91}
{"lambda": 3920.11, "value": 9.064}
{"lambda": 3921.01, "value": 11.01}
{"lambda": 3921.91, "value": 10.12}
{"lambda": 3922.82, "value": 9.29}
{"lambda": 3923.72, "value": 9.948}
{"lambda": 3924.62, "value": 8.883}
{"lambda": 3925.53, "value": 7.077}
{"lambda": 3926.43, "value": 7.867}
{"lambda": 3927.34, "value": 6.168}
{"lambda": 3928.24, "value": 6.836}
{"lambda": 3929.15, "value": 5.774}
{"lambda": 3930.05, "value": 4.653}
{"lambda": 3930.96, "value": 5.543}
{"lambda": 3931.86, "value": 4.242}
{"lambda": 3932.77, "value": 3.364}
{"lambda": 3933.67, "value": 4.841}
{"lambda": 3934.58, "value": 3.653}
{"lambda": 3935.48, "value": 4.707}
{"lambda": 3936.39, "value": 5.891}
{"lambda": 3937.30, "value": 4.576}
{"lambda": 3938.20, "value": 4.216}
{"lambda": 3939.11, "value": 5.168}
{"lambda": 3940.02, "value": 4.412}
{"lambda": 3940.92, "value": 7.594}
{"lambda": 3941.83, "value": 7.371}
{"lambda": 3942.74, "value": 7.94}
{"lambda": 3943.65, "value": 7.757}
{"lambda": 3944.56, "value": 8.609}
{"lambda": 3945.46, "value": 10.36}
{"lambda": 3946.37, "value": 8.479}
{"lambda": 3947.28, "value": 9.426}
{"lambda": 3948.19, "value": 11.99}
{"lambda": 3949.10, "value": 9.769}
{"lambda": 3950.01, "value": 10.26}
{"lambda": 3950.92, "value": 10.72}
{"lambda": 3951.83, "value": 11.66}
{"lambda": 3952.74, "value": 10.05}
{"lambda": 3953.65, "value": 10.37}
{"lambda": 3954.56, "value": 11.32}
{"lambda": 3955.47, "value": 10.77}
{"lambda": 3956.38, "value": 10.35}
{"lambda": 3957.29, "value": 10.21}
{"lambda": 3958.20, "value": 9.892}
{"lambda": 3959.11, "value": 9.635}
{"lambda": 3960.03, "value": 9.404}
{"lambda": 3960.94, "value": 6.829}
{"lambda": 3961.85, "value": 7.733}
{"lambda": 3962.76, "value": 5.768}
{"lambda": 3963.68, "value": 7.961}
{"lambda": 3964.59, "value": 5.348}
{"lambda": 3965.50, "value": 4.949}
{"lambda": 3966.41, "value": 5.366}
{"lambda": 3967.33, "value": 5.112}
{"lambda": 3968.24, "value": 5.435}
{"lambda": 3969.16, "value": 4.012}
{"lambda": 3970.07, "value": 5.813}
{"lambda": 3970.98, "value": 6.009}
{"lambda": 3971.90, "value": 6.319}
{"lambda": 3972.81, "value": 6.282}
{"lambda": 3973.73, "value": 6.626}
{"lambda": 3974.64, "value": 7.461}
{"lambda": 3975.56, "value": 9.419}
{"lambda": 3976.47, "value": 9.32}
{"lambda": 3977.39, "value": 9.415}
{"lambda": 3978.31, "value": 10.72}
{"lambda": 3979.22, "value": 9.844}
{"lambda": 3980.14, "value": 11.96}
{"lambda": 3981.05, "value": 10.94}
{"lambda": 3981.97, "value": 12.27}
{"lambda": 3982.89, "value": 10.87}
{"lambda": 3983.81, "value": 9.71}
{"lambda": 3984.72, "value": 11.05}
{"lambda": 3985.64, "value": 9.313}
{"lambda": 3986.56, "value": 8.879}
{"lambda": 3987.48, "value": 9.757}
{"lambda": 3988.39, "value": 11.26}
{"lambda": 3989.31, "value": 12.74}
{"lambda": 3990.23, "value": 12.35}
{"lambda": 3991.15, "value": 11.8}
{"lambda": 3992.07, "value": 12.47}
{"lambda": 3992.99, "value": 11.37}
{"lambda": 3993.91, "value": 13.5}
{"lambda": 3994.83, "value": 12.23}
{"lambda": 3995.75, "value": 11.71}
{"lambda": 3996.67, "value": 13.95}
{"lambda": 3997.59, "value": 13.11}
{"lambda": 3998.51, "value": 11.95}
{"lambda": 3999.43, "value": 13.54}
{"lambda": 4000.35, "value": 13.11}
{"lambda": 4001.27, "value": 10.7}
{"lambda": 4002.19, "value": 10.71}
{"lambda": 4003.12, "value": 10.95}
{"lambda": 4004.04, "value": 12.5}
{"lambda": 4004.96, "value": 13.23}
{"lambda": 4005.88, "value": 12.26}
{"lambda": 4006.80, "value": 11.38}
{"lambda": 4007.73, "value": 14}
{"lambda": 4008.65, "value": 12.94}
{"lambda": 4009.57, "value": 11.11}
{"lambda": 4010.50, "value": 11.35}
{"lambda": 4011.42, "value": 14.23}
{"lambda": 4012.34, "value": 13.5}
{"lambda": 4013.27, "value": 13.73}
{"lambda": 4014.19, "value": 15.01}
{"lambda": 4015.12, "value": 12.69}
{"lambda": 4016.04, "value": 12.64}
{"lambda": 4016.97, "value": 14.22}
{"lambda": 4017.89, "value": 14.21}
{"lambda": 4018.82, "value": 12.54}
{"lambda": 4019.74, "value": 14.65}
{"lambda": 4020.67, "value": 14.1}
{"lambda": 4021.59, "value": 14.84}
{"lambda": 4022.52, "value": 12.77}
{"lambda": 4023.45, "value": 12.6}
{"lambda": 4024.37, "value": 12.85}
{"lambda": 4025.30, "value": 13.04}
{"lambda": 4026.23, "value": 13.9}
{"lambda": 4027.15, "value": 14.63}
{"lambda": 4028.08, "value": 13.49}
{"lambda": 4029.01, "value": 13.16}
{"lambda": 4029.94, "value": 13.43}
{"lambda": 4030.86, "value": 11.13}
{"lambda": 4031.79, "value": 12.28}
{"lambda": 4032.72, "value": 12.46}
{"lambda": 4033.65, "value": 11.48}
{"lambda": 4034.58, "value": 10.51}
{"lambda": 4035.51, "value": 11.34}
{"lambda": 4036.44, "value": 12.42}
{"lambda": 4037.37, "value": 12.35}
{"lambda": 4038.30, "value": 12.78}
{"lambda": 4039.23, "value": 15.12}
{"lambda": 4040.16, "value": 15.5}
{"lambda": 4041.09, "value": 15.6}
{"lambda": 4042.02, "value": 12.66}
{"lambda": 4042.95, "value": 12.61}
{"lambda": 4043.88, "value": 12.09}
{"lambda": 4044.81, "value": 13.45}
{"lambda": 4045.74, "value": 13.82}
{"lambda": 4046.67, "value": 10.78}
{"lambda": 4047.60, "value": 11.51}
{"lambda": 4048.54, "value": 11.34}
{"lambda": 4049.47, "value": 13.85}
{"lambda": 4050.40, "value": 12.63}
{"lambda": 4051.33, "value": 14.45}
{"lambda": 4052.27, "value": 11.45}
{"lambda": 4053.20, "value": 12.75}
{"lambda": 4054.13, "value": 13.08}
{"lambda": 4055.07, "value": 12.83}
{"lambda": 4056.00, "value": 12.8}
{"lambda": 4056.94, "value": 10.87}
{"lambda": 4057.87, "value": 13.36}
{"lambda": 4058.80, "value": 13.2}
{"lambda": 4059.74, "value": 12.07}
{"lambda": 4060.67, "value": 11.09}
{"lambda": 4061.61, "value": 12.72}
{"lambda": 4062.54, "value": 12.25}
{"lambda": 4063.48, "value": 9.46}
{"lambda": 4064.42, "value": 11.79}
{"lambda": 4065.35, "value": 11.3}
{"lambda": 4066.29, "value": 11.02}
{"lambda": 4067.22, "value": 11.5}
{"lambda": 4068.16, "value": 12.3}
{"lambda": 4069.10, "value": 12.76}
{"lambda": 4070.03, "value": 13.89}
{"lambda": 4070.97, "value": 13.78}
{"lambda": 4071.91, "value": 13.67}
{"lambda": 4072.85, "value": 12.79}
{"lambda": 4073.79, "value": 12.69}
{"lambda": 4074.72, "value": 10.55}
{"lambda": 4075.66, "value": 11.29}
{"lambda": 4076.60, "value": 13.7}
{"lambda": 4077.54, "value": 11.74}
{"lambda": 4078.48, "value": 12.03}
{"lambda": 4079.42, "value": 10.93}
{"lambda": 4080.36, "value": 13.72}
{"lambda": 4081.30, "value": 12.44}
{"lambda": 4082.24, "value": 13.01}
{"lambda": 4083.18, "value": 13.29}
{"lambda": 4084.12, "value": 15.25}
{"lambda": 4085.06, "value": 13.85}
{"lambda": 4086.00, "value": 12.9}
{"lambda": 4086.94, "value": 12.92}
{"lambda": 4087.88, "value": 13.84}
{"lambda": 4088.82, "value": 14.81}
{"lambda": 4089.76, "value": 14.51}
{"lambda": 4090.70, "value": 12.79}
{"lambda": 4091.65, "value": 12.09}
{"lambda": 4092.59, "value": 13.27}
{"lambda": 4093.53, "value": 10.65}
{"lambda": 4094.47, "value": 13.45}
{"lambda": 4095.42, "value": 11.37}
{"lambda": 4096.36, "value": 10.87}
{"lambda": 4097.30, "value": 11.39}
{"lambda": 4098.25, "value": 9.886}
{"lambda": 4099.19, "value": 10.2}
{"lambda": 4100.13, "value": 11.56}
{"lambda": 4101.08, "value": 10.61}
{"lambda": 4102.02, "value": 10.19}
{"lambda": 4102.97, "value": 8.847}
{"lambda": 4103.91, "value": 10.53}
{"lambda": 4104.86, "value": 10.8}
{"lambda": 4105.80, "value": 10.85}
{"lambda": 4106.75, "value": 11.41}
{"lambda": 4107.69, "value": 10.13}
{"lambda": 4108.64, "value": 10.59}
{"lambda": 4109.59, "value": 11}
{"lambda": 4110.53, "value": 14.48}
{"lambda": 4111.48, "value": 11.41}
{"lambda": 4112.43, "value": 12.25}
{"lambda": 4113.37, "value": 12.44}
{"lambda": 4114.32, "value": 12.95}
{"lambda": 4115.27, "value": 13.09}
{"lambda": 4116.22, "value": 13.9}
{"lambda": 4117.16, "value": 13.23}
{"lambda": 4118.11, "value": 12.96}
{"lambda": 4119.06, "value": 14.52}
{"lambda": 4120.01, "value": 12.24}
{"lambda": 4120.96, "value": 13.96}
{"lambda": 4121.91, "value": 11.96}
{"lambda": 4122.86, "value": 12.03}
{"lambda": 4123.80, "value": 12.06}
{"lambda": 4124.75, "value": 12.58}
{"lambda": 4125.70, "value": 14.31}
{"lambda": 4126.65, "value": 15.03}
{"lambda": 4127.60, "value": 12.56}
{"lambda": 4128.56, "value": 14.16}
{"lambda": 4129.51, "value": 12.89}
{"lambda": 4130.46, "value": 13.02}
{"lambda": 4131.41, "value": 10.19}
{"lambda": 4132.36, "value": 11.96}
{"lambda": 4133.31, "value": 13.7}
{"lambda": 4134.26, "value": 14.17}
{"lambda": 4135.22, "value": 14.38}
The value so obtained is 1.59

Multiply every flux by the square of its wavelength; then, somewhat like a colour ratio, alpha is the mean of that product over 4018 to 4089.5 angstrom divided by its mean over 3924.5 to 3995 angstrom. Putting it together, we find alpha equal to 1.6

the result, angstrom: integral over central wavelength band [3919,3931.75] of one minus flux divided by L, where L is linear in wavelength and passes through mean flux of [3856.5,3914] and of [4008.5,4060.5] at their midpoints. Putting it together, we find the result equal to 2.53 angstrom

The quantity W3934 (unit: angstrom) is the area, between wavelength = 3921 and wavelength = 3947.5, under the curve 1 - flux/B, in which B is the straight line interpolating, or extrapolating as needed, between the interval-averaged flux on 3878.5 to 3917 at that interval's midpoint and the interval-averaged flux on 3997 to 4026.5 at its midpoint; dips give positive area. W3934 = 8.9 angstrom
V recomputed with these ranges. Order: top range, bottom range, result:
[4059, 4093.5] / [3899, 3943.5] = 1.68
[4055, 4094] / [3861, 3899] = 1.66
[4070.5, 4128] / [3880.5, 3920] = 1.52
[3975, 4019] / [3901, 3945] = 1.54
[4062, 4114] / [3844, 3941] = 1.62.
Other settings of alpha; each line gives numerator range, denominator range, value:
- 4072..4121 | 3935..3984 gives 1.59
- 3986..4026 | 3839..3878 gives 1.65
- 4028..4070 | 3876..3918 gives 1.51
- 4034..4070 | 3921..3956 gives 1.71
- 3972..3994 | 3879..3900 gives 1.34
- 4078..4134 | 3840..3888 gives 1.72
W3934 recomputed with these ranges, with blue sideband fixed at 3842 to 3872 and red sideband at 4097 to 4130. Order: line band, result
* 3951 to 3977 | 5.4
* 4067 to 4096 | -3.0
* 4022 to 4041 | -3.5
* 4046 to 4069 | -1.7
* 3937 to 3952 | 2.3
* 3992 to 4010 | -3.2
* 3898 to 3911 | -0.6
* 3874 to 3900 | 2.1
